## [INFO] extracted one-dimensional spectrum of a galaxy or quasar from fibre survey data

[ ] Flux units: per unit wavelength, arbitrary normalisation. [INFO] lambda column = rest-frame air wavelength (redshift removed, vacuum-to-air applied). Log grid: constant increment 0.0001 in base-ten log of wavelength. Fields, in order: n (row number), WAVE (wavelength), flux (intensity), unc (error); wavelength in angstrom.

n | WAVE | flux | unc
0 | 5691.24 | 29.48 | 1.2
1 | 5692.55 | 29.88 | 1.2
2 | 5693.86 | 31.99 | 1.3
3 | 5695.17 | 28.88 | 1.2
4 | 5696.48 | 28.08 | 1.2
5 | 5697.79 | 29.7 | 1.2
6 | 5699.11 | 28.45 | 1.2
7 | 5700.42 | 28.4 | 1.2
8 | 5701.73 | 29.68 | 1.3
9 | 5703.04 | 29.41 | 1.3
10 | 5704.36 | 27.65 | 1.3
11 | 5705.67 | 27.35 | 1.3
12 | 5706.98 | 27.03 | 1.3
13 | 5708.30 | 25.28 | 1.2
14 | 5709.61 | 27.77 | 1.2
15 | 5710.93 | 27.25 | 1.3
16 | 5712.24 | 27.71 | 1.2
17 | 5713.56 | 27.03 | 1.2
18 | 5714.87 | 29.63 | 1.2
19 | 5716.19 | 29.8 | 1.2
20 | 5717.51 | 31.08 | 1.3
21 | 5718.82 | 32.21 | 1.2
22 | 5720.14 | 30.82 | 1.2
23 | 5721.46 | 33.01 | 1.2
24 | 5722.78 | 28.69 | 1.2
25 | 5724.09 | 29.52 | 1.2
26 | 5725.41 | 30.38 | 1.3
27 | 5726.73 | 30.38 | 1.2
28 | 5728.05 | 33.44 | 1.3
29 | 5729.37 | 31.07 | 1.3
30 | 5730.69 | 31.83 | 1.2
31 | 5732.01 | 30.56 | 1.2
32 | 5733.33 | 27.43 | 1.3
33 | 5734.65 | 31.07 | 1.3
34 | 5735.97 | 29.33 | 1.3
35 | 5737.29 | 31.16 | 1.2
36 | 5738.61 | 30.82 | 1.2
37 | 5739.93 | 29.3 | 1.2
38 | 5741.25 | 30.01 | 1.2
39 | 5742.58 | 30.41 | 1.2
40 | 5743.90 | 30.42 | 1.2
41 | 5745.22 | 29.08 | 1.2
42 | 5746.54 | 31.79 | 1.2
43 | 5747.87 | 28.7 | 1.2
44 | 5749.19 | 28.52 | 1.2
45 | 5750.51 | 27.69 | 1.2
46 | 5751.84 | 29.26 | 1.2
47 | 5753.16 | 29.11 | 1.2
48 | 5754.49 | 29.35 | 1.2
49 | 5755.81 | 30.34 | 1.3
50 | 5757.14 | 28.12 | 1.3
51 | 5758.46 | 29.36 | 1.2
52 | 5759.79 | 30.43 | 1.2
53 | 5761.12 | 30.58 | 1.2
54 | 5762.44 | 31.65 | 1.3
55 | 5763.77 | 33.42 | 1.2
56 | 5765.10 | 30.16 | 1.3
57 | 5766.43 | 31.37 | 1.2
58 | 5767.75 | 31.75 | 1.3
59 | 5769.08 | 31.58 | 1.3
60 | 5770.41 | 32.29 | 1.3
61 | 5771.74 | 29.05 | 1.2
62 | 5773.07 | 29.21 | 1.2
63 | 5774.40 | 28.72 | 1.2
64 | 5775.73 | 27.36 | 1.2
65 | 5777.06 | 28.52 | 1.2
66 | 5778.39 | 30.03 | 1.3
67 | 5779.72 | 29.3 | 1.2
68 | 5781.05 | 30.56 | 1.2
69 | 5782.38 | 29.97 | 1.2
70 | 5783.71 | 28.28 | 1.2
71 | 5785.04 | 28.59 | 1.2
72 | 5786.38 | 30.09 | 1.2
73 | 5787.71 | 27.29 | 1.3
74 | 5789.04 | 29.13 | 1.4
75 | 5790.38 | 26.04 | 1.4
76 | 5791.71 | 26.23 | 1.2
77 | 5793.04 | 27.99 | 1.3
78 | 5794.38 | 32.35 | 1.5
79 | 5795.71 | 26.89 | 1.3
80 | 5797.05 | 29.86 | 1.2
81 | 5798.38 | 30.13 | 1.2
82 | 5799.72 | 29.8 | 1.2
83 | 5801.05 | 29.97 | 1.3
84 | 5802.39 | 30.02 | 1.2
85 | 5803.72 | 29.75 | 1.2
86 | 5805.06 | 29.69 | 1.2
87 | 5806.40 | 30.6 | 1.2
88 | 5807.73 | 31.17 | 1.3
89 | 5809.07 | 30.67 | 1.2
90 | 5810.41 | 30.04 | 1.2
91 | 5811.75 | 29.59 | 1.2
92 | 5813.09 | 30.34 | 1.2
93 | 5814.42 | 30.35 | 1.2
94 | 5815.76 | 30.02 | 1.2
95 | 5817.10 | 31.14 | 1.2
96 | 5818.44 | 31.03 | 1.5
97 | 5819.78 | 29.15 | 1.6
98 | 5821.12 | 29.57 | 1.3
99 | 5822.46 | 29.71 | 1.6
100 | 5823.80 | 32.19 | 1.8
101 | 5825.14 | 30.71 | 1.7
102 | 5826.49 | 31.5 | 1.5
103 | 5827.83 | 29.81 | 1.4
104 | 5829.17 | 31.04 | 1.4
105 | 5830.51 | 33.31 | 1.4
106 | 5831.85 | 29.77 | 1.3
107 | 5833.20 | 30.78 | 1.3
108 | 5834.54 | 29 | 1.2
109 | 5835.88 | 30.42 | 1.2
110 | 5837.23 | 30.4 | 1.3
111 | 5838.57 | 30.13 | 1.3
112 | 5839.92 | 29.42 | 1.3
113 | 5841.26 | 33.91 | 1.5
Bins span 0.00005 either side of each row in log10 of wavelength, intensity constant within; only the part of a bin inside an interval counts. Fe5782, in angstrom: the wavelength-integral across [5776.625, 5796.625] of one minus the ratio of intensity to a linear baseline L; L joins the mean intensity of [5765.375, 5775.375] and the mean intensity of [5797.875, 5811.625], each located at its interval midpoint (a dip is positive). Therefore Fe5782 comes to 1.0 angstrom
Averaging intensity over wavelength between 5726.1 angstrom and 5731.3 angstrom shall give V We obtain 31.7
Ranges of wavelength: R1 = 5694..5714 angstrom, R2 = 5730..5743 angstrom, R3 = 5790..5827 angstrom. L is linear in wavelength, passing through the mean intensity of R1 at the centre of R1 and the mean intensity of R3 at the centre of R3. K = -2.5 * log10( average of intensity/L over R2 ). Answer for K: -0.06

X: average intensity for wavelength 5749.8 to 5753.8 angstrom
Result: 28.7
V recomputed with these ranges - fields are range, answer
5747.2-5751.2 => 28.3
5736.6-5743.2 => 30.3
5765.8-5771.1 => 31.8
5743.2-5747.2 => 30.5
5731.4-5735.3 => 29.7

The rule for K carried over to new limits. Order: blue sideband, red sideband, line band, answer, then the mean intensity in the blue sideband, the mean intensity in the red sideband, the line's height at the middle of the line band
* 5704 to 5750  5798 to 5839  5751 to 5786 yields 0.00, 29.7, 30.4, 30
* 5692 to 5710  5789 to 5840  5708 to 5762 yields -0.03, 28.6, 30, 29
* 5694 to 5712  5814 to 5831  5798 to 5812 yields 0.01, 28.2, 30.7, 30.3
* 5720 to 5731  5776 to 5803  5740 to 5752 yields 0.03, 31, 29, 30.4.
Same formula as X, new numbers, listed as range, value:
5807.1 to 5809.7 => 30.9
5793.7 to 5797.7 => 29.6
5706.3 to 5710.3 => 26.7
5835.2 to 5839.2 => 30.3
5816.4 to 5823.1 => 30.1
